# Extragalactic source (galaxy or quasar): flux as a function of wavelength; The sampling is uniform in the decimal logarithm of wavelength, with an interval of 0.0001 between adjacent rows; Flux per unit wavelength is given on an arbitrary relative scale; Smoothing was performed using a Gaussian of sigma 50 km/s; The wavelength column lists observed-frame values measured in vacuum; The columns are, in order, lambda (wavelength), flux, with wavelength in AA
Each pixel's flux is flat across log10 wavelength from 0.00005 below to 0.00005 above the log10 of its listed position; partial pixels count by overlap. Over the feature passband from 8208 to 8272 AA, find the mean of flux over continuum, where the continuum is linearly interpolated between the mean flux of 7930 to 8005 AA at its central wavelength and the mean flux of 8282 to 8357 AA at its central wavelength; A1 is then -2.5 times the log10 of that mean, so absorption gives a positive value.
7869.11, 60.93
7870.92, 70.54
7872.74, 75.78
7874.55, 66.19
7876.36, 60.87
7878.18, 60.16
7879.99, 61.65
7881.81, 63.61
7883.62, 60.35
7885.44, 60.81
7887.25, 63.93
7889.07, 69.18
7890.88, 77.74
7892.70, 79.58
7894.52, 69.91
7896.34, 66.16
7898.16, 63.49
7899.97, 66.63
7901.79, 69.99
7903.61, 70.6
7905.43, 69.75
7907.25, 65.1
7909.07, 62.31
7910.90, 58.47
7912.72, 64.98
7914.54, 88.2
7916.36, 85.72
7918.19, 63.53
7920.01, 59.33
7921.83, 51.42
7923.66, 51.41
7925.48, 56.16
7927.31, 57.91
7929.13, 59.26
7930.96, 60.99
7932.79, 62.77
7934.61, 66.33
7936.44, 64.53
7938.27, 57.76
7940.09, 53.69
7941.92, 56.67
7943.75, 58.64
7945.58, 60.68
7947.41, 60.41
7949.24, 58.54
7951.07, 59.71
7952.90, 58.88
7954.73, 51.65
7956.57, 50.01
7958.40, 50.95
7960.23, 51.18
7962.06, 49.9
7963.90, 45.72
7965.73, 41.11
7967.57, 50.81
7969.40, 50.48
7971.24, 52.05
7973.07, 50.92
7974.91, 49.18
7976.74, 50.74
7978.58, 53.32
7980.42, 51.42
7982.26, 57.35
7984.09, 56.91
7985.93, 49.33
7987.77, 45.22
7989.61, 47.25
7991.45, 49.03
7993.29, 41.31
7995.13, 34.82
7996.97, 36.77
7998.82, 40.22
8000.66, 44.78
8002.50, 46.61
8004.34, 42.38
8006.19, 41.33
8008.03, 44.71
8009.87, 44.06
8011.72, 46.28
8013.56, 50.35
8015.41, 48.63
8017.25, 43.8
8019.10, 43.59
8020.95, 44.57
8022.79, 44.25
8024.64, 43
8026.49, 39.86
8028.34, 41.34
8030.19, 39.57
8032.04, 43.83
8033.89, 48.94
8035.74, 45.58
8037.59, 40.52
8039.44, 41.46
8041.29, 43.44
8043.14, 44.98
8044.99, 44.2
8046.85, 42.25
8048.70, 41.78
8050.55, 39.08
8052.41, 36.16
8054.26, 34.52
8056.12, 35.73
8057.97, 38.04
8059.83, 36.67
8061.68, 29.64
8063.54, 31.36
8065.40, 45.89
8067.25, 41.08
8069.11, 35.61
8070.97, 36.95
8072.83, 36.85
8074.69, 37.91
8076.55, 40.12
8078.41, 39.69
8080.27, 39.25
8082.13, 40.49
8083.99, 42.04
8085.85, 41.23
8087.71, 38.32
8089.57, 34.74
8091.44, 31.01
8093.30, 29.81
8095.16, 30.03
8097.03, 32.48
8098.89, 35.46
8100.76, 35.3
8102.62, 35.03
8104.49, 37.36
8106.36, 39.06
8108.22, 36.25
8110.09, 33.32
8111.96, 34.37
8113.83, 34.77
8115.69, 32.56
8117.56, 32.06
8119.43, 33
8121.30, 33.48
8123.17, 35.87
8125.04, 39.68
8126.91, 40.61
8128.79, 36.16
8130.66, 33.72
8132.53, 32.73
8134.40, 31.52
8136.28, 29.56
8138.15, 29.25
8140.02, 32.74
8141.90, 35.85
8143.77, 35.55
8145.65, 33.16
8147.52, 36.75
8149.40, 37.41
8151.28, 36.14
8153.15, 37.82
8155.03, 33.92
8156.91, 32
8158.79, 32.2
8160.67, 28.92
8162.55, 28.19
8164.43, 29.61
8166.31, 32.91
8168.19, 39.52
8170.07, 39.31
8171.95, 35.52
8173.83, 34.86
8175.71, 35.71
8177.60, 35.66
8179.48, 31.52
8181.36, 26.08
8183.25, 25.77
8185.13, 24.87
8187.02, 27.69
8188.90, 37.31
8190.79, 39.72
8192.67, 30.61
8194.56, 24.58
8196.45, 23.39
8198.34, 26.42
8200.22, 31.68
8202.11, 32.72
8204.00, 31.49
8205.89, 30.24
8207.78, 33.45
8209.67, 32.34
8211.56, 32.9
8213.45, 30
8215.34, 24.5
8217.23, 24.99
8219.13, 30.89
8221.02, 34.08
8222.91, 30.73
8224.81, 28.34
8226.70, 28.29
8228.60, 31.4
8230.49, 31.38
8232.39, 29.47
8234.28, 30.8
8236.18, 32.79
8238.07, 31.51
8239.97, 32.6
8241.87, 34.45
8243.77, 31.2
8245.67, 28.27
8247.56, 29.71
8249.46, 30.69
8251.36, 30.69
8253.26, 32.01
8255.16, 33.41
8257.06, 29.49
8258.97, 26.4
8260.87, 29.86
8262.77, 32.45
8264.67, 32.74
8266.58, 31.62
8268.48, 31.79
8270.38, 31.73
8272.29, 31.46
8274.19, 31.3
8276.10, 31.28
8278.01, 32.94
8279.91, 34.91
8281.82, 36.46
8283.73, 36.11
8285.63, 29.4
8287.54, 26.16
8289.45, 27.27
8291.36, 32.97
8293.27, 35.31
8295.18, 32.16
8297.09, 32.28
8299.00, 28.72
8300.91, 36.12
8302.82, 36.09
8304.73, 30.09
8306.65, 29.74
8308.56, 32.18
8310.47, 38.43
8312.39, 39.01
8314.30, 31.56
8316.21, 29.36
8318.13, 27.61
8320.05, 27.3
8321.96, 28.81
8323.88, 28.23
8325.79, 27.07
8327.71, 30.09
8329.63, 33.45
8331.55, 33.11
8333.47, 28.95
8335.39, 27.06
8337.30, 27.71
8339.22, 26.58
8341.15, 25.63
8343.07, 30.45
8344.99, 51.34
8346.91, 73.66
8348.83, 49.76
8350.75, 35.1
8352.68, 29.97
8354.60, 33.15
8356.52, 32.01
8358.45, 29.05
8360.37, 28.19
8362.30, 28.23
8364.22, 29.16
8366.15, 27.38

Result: 0.21 mag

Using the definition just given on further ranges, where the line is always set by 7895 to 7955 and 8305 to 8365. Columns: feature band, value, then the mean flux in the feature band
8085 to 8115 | 0.39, 34.9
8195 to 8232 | 0.36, 29.9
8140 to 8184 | 0.33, 33.7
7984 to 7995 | 0.24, 46.5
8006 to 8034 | 0.25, 44.2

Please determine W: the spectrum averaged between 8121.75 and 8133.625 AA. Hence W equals 36.3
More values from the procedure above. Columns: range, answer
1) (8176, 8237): 30.2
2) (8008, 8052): 43.6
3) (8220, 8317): 31.8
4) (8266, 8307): 32.1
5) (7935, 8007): 50.7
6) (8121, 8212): 32.8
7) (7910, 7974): 57.7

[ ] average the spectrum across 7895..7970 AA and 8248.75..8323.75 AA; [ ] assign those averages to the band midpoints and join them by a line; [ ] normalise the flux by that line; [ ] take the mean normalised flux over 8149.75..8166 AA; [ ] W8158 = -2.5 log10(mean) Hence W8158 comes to 0.28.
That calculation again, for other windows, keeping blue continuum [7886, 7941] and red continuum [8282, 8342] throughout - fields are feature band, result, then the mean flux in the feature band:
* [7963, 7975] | 0.24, 48.6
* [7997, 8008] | 0.32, 42.7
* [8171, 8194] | 0.30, 32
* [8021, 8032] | 0.30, 42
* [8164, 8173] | 0.21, 35.7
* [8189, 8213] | 0.29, 31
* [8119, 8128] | 0.27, 36.7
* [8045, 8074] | 0.36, 37.6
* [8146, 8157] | 0.24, 35.8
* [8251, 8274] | 0.13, 31.2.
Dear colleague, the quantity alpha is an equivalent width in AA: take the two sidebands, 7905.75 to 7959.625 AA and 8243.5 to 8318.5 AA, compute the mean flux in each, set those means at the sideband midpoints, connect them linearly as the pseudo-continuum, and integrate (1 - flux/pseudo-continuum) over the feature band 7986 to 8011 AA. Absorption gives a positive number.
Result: 5.42 AA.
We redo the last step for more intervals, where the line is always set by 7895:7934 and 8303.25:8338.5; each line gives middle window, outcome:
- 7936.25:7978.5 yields 5.2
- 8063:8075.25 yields 3.2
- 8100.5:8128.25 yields 7.1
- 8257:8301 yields 3.1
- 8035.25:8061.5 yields 6.6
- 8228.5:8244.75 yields 2.5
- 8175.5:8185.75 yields 3.1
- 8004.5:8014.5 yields 2.0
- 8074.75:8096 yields 5.6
